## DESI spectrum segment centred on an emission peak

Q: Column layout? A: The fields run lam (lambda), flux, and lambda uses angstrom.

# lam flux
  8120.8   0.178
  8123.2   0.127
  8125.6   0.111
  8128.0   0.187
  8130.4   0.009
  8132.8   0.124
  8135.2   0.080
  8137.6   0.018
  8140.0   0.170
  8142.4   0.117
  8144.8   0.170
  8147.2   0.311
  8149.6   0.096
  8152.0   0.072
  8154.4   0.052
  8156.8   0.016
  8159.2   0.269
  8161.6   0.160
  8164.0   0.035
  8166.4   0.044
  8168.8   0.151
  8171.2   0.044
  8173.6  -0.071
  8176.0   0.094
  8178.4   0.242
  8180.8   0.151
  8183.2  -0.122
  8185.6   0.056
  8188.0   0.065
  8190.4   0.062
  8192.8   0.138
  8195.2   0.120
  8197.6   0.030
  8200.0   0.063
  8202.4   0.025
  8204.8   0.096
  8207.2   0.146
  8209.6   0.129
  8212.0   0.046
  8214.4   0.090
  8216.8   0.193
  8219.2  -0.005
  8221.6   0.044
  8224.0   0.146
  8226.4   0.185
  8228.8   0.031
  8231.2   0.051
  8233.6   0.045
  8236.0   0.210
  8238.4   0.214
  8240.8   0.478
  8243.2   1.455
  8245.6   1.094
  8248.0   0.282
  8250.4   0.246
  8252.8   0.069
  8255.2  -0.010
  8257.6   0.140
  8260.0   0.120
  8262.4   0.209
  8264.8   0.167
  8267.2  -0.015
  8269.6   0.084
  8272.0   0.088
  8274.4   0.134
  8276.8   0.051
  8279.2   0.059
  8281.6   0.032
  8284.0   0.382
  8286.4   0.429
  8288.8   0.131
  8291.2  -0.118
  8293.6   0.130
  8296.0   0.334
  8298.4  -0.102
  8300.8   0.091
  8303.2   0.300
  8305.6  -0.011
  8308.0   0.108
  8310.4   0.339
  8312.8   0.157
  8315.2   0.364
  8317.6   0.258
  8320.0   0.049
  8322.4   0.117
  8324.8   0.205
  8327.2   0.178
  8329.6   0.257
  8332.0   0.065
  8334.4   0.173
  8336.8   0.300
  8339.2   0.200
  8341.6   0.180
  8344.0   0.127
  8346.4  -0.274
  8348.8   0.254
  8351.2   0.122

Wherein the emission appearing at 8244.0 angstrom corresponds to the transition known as H-gamma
